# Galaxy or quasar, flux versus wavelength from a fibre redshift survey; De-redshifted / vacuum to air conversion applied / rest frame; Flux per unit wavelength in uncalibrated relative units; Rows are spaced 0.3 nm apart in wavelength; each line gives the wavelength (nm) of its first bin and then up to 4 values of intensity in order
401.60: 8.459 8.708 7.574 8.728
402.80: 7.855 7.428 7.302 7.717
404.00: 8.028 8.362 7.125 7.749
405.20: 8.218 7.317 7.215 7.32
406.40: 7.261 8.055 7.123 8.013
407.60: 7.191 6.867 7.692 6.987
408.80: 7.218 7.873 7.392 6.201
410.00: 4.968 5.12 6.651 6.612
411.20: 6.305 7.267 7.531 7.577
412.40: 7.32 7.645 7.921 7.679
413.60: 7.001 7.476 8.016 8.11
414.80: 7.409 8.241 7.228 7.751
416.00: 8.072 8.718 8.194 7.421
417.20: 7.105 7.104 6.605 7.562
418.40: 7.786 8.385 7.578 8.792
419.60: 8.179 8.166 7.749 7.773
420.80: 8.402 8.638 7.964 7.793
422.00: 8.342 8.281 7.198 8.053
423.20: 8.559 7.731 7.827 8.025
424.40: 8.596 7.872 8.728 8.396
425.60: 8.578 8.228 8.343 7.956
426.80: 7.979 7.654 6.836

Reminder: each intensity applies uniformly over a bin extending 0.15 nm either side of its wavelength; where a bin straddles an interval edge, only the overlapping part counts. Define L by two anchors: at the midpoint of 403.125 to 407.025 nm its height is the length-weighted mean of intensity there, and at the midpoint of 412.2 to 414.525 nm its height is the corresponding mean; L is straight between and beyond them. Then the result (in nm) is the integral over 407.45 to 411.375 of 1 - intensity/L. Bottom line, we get 0.47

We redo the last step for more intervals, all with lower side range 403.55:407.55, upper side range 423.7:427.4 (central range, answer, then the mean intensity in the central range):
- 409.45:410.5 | 0.28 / 5.67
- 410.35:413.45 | 0.25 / 7.18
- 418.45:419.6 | -0.03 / 8.2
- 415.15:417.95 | 0.11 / 7.6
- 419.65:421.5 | -0.03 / 8.12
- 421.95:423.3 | 0.00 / 8.05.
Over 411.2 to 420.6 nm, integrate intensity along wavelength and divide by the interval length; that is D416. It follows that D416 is 7.7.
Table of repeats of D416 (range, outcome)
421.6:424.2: 7.98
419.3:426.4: 8.16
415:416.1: 7.79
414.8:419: 7.69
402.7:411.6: 7.21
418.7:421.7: 8.13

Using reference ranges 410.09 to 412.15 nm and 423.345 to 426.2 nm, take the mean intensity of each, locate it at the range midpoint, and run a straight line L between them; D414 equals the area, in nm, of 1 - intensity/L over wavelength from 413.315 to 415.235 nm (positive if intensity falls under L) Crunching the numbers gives -0.19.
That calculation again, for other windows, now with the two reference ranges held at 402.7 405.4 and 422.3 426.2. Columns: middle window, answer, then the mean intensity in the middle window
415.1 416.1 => 0.029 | 7.75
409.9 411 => 0.284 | 5.84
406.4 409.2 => 0.140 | 7.43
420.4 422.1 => -0.012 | 8.16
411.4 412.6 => 0.071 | 7.44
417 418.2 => 0.140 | 7.09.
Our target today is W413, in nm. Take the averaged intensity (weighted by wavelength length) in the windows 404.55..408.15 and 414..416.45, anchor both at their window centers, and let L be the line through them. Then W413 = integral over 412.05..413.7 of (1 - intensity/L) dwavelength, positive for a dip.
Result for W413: 0.06 nm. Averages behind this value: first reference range 7.47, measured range 7.54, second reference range 7.93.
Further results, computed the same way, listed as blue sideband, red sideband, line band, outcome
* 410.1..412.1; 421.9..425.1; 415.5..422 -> -0.320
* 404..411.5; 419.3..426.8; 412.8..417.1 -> -0.100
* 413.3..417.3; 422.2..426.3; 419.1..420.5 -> -0.033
